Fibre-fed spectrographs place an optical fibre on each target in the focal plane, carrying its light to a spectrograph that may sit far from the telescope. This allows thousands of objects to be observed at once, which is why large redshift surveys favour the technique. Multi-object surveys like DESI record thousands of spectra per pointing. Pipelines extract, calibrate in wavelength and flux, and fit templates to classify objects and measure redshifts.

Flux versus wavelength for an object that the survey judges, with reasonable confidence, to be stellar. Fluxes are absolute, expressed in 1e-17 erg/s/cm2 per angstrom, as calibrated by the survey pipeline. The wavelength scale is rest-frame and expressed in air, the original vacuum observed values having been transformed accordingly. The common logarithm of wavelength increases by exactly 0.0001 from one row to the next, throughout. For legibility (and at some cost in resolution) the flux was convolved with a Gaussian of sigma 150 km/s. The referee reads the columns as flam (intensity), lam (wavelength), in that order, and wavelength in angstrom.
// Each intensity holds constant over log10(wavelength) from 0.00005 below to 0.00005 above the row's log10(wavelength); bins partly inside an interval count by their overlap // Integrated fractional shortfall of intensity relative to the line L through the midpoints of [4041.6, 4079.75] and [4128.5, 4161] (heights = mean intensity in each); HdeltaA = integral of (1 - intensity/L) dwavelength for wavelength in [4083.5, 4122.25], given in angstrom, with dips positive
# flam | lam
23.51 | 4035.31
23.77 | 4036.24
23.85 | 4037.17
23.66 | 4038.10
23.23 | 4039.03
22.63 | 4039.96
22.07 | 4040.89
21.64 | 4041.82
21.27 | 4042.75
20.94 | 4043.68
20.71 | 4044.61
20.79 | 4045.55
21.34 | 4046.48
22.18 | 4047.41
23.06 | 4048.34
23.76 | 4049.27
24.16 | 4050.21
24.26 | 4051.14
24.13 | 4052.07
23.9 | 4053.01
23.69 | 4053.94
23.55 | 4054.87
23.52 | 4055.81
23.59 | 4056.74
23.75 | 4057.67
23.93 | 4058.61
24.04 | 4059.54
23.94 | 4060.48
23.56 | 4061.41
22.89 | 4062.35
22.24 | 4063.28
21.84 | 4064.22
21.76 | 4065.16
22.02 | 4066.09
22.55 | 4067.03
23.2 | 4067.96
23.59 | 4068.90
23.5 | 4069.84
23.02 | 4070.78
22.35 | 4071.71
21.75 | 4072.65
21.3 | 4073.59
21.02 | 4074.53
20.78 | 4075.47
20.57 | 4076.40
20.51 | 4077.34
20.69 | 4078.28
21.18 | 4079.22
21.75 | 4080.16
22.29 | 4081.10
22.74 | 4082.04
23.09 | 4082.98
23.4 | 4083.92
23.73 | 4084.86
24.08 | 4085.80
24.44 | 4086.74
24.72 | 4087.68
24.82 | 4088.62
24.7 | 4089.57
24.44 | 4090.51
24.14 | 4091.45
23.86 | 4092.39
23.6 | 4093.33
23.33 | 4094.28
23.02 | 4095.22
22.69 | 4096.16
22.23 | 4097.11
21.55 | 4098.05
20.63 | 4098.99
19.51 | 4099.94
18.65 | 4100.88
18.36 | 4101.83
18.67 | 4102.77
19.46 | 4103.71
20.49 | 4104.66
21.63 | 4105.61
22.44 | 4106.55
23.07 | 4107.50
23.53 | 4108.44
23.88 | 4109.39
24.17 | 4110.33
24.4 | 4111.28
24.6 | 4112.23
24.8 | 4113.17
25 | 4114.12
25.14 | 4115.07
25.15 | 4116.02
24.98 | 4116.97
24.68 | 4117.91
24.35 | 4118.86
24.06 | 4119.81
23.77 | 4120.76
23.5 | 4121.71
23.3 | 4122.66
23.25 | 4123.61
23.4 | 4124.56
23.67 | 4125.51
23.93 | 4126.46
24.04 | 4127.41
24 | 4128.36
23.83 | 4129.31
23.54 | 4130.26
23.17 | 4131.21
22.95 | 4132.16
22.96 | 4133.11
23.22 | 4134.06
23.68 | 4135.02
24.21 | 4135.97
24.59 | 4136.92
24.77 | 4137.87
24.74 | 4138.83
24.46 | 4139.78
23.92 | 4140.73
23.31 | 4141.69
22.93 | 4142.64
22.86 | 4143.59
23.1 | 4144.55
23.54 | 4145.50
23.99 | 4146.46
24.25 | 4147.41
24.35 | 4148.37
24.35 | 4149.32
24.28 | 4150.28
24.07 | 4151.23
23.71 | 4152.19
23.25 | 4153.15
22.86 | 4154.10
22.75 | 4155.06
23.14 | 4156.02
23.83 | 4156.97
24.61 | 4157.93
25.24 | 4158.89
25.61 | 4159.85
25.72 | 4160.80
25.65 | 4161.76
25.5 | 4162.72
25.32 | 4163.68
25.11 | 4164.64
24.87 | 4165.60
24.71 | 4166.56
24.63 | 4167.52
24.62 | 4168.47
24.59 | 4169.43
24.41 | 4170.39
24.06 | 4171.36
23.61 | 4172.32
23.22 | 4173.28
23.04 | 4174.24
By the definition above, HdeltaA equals 0.1 angstrom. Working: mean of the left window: 22.5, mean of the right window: 23.9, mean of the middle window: 23.1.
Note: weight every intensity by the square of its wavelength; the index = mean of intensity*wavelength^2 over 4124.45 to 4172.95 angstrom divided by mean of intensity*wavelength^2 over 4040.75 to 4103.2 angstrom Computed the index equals 1.1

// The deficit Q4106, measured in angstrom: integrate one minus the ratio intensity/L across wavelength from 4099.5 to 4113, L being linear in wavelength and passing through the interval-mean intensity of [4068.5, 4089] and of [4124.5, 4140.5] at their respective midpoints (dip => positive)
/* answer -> 0.9 angstrom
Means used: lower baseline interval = 22.5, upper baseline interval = 23.9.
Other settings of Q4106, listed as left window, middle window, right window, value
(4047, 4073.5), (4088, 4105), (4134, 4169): 1.2 angstrom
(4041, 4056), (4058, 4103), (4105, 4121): 1.7 angstrom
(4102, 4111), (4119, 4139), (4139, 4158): -0.8 angstrom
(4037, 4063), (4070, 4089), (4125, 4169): 0.7 angstrom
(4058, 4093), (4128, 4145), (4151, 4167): 0.2 angstrom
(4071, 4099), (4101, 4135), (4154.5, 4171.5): 0.4 angstrom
